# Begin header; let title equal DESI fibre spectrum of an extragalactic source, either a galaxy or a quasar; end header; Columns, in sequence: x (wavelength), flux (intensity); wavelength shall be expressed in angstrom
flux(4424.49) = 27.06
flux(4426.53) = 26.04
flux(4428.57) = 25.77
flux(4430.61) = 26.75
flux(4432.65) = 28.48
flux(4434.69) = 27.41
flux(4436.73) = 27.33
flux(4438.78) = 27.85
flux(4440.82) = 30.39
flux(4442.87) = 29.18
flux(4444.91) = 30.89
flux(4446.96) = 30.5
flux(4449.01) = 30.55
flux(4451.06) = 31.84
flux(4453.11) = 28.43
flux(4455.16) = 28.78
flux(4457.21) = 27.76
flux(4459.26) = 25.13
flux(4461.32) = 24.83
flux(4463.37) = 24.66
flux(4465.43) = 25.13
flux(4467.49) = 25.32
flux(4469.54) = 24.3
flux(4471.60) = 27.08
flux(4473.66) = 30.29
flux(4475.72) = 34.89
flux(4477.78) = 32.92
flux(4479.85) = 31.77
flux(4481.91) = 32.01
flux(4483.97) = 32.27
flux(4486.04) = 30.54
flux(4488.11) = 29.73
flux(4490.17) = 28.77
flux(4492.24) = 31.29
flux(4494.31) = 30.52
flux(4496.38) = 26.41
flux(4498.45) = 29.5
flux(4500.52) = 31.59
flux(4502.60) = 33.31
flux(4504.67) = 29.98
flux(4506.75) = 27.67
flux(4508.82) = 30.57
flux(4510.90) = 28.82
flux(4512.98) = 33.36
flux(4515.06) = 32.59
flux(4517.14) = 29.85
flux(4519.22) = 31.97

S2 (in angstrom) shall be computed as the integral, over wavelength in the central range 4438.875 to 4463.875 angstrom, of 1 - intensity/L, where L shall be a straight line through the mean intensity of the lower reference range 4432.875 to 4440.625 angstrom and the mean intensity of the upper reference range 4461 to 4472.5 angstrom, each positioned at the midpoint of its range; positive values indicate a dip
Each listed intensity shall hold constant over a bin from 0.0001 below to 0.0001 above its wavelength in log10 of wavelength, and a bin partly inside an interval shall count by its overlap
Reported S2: -1.9 angstrom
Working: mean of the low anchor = 27.9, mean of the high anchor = 25.2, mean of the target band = 28.6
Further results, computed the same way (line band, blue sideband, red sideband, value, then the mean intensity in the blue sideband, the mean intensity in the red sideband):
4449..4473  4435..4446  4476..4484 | 3.04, 29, 32.5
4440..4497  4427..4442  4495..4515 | -0.51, 27.7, 30.3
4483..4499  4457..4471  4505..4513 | -1.16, 25.2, 29.7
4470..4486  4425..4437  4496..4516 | -1.15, 26.9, 30.5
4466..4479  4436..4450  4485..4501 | 0.28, 29.6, 29.7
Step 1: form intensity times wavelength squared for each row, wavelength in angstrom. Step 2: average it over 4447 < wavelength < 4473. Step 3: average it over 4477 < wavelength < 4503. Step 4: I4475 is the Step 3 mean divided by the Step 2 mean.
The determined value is 1.15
